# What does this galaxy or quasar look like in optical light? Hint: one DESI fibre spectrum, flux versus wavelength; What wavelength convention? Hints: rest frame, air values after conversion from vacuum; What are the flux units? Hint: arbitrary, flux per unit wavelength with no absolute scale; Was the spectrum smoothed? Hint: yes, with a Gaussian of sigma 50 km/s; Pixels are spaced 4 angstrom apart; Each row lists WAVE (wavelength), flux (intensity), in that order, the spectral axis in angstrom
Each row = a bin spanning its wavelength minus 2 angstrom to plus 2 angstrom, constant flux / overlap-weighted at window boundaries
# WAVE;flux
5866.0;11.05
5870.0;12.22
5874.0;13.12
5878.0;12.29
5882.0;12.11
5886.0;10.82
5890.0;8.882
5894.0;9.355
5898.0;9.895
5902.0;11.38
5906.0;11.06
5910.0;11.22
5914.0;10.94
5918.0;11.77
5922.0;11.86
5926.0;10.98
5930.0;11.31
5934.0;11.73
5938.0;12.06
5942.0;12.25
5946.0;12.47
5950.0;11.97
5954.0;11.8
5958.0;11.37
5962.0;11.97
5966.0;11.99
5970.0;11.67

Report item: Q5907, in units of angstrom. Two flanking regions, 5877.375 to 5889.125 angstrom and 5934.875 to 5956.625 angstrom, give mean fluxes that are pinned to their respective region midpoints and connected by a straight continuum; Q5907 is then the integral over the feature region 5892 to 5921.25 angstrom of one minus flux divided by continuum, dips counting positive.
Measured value 2.0 angstrom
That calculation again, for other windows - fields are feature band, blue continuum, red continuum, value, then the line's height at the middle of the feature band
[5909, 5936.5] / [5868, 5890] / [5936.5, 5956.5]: 1.3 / 12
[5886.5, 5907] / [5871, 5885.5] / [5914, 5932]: 3.1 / 11.9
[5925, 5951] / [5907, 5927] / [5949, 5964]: -0.6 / 11.6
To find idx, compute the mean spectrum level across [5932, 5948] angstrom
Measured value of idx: 12.1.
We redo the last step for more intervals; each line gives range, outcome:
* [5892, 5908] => 10.4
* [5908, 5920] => 11.3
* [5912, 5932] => 11.4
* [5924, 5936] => 11.3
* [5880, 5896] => 10.3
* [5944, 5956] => 12.1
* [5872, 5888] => 12.1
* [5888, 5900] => 9.38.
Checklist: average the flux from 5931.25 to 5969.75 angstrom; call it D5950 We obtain 11.9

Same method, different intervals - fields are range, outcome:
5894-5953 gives 11.4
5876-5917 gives 10.8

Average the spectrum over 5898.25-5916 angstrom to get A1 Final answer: 11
